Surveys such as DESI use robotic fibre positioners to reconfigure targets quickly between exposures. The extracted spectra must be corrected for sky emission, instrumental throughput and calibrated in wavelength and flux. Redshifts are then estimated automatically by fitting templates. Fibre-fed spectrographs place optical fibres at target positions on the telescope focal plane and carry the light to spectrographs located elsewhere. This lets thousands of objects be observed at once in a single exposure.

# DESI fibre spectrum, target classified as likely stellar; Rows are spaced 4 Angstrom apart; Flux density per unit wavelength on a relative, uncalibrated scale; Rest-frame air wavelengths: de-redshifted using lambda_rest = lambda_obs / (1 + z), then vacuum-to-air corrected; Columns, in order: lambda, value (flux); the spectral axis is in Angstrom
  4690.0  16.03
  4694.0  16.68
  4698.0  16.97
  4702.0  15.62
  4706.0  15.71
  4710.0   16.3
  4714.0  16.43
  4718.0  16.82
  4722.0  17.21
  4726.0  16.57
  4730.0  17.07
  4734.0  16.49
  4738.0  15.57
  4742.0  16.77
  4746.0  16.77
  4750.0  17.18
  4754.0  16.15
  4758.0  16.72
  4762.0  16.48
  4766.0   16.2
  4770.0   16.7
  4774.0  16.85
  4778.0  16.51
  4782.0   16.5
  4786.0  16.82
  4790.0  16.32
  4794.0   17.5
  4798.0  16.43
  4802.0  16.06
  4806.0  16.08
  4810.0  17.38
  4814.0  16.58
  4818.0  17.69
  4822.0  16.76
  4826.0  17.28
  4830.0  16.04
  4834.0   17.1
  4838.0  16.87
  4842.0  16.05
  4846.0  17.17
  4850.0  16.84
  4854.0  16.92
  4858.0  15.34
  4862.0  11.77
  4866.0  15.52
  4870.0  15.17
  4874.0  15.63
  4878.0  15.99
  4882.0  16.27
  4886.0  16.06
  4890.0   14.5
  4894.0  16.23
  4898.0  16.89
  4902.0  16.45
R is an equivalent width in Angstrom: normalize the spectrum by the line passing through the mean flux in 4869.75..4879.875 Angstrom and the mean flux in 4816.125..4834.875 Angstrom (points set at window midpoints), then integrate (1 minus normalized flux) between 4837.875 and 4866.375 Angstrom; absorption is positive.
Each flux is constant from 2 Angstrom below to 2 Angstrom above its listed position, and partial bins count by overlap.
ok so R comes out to 0.9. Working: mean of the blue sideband 17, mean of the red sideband 15.7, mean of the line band 15.8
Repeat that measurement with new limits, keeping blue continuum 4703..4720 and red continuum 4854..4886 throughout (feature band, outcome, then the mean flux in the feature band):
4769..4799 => -1.70 Angstrom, 16.7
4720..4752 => -1.16 Angstrom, 16.7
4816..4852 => -3.17 Angstrom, 16.9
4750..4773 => -0.83 Angstrom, 16.5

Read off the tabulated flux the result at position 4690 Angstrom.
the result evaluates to 16.03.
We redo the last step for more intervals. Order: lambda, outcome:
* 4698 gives 16.97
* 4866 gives 15.52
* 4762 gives 16.48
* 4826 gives 17.28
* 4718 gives 16.82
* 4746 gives 16.77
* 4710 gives 16.3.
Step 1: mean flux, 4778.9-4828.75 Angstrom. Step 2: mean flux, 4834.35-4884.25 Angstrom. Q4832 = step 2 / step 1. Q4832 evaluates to 0.9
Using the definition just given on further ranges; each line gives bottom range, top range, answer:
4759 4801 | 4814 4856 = 1.01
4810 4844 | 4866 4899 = 0.94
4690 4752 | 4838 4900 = 0.96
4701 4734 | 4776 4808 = 1.00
